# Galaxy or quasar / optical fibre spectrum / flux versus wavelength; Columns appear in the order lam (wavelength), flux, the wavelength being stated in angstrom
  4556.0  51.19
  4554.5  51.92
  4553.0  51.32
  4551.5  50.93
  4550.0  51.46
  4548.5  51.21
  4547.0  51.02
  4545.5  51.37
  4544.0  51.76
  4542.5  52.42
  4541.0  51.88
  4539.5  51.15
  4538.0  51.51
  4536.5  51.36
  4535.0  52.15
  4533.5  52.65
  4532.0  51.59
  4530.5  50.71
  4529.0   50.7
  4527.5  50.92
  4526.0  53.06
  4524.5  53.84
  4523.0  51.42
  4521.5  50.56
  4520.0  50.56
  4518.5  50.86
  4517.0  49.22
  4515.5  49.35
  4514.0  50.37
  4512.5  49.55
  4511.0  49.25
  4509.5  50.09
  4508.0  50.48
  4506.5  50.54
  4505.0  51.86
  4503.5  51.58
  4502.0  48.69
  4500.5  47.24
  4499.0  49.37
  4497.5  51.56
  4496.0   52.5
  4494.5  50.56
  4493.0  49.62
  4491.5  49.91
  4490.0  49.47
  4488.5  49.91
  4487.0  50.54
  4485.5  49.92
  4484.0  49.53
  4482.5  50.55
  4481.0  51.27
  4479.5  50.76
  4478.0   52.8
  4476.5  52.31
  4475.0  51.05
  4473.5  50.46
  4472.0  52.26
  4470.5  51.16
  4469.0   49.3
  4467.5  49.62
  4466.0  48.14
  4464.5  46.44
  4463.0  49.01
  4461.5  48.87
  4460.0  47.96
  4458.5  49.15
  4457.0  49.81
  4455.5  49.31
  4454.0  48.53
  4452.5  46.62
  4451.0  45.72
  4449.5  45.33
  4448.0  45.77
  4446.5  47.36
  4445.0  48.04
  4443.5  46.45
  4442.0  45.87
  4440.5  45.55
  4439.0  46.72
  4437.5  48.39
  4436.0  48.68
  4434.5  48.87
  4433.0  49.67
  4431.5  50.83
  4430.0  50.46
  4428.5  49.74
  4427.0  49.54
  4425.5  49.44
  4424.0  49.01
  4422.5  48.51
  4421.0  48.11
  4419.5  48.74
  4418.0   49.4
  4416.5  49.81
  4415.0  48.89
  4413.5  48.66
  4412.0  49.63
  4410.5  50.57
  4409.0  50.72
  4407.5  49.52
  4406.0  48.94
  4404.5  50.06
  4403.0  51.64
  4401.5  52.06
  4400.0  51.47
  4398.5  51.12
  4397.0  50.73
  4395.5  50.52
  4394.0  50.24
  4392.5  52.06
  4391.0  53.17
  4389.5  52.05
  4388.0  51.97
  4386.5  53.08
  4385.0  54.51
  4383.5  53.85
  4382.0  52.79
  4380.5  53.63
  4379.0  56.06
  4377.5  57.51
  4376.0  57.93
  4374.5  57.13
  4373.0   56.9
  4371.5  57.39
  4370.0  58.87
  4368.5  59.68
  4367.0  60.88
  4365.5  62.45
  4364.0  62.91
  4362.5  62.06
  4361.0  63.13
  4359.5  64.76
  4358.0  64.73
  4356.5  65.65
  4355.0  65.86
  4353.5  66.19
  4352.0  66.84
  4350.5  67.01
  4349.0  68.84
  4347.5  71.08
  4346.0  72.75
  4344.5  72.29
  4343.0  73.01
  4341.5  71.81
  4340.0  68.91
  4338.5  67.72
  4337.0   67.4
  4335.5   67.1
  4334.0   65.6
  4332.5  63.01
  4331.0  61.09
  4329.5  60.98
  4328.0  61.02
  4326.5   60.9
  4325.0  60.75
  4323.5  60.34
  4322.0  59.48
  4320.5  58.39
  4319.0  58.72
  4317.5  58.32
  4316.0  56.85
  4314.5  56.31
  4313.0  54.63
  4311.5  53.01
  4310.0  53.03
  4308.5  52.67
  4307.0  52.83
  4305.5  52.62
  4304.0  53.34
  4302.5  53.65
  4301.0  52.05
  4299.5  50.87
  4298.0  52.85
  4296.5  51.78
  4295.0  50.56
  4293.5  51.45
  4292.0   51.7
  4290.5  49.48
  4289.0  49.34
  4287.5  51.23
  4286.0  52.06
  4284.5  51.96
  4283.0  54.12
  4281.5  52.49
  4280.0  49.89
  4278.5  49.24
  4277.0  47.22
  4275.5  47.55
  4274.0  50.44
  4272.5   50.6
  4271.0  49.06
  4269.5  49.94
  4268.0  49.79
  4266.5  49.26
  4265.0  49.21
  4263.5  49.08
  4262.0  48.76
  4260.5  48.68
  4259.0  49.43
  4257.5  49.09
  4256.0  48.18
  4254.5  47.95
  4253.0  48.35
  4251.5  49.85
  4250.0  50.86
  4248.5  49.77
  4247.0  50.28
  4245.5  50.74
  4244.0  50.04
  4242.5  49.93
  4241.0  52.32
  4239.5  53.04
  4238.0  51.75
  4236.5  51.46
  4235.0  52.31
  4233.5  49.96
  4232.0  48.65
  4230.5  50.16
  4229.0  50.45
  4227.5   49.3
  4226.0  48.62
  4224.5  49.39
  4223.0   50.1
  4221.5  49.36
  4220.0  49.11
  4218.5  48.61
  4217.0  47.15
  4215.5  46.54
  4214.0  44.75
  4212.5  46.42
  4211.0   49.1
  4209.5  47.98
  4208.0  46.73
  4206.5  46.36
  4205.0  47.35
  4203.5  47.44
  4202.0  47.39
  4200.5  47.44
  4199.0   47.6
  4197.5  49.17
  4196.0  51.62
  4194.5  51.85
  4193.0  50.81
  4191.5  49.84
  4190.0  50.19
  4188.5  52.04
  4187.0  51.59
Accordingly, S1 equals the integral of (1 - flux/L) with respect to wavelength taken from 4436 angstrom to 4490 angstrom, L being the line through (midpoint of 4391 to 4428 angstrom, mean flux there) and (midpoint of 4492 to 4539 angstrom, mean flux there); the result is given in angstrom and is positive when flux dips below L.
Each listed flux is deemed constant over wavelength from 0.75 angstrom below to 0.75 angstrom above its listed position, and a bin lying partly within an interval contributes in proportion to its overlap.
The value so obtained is 1.6 angstrom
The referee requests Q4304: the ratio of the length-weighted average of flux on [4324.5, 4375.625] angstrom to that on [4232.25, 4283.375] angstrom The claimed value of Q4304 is 1.3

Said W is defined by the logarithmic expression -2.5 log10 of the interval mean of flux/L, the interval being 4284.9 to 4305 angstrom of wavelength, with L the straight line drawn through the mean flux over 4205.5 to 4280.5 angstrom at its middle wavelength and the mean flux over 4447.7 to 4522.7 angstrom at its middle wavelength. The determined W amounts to -0.05 mag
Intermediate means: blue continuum 49.2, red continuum 49.7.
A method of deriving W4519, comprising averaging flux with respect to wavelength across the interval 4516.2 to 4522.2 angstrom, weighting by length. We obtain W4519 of 50.3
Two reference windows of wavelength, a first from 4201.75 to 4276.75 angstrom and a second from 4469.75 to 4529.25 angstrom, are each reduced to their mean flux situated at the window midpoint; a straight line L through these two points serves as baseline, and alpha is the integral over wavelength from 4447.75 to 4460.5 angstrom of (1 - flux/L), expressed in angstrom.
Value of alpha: 0.69 angstrom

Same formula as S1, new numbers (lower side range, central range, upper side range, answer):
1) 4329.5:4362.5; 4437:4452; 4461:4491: 2.2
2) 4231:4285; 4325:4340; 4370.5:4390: -3.1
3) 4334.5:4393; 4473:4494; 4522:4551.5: 1.6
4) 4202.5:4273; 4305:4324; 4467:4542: -2.4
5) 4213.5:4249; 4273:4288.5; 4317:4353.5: 1.8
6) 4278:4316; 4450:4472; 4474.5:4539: 1.0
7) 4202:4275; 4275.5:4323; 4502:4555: -3.2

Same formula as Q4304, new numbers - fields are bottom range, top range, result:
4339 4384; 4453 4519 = 0.79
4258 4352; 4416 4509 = 0.87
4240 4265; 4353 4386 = 1.20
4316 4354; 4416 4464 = 0.74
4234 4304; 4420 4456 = 0.95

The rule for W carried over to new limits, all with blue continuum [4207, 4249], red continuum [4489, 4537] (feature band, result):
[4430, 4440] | 0.031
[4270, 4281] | 0.008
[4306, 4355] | -0.250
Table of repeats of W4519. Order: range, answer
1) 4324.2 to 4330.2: 60.9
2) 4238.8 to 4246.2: 51.2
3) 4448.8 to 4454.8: 46.6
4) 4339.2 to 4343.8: 71.2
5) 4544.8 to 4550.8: 51.3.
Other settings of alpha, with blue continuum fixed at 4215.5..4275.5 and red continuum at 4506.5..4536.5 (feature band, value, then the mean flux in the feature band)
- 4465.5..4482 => -0.05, 50.9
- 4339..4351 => -4.93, 70.7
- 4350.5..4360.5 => -3.09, 65.7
